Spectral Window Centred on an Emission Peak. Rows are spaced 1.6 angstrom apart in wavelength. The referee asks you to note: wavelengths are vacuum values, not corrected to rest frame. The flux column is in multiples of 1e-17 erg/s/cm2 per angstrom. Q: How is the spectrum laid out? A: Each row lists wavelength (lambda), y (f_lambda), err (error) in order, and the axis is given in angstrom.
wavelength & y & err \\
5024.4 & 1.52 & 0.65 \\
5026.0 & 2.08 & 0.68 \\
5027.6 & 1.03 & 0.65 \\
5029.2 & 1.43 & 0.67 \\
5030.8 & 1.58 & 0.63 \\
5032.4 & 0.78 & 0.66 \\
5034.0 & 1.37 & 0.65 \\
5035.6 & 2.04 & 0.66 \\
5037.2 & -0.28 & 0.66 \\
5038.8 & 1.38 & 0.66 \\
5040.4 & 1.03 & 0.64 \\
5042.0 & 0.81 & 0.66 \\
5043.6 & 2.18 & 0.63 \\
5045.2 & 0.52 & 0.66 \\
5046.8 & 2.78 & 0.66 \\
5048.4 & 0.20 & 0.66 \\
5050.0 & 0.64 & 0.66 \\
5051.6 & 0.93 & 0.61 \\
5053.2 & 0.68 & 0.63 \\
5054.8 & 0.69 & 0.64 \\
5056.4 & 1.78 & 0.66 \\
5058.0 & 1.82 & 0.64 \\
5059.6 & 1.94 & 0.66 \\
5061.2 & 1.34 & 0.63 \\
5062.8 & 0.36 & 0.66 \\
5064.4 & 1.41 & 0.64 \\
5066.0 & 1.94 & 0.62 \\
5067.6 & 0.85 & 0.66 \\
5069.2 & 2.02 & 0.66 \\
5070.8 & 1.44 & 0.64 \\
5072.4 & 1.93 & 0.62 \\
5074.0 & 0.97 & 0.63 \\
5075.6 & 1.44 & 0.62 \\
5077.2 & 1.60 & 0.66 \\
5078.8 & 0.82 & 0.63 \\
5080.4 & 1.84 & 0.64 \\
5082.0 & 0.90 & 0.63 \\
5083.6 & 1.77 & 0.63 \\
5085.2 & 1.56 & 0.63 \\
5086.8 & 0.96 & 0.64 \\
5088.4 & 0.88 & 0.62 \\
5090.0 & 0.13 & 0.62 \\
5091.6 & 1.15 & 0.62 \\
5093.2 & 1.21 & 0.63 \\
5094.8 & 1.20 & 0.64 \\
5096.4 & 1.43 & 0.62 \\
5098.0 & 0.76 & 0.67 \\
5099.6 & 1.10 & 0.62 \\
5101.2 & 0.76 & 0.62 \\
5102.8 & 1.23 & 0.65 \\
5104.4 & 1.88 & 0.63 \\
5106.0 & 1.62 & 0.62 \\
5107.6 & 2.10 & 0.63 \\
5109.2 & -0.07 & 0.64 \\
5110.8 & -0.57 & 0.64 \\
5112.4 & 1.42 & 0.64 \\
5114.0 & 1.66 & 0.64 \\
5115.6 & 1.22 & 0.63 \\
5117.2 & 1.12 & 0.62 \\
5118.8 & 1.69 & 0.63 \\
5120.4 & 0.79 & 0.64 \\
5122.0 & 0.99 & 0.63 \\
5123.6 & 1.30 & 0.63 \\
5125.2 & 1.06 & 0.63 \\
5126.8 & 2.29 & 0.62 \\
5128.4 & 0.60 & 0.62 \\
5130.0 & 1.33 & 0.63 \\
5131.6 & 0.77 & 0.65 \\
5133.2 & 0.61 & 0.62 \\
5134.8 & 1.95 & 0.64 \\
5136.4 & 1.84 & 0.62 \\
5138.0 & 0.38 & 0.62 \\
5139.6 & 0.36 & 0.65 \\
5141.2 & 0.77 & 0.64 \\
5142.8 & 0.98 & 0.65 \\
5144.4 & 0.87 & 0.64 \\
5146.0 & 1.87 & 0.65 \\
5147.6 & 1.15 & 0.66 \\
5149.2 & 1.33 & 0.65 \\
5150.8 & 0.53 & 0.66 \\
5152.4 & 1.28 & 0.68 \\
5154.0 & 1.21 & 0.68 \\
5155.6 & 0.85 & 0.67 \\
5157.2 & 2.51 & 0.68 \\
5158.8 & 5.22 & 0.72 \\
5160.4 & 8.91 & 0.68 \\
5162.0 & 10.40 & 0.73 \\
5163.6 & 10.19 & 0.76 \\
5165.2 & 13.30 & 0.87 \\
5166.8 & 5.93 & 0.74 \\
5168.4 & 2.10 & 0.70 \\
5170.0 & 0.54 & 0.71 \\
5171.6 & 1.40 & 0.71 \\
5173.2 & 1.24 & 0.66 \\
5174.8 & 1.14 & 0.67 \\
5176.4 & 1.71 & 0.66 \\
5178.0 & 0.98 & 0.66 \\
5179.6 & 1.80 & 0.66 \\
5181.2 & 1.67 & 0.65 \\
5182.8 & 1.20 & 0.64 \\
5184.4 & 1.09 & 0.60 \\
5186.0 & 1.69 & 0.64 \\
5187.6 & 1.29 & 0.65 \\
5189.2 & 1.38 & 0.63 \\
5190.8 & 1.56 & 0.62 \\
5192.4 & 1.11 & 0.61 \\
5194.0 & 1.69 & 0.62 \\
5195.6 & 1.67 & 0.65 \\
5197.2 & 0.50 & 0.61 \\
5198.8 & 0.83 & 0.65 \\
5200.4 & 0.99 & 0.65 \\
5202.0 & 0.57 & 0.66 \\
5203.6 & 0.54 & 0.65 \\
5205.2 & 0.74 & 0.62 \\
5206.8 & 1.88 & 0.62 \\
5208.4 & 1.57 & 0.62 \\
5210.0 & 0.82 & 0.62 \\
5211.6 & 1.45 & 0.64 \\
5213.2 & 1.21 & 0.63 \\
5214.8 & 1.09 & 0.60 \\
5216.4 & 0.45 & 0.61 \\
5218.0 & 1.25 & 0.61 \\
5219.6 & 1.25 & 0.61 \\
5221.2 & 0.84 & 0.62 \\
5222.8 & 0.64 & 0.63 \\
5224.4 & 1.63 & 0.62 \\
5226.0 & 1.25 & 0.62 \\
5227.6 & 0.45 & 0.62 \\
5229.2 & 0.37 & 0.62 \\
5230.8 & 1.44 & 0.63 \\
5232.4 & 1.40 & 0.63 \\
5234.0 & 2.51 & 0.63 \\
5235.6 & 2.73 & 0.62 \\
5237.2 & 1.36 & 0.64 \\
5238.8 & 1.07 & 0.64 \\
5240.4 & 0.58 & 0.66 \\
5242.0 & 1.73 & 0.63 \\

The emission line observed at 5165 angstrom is [O II]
